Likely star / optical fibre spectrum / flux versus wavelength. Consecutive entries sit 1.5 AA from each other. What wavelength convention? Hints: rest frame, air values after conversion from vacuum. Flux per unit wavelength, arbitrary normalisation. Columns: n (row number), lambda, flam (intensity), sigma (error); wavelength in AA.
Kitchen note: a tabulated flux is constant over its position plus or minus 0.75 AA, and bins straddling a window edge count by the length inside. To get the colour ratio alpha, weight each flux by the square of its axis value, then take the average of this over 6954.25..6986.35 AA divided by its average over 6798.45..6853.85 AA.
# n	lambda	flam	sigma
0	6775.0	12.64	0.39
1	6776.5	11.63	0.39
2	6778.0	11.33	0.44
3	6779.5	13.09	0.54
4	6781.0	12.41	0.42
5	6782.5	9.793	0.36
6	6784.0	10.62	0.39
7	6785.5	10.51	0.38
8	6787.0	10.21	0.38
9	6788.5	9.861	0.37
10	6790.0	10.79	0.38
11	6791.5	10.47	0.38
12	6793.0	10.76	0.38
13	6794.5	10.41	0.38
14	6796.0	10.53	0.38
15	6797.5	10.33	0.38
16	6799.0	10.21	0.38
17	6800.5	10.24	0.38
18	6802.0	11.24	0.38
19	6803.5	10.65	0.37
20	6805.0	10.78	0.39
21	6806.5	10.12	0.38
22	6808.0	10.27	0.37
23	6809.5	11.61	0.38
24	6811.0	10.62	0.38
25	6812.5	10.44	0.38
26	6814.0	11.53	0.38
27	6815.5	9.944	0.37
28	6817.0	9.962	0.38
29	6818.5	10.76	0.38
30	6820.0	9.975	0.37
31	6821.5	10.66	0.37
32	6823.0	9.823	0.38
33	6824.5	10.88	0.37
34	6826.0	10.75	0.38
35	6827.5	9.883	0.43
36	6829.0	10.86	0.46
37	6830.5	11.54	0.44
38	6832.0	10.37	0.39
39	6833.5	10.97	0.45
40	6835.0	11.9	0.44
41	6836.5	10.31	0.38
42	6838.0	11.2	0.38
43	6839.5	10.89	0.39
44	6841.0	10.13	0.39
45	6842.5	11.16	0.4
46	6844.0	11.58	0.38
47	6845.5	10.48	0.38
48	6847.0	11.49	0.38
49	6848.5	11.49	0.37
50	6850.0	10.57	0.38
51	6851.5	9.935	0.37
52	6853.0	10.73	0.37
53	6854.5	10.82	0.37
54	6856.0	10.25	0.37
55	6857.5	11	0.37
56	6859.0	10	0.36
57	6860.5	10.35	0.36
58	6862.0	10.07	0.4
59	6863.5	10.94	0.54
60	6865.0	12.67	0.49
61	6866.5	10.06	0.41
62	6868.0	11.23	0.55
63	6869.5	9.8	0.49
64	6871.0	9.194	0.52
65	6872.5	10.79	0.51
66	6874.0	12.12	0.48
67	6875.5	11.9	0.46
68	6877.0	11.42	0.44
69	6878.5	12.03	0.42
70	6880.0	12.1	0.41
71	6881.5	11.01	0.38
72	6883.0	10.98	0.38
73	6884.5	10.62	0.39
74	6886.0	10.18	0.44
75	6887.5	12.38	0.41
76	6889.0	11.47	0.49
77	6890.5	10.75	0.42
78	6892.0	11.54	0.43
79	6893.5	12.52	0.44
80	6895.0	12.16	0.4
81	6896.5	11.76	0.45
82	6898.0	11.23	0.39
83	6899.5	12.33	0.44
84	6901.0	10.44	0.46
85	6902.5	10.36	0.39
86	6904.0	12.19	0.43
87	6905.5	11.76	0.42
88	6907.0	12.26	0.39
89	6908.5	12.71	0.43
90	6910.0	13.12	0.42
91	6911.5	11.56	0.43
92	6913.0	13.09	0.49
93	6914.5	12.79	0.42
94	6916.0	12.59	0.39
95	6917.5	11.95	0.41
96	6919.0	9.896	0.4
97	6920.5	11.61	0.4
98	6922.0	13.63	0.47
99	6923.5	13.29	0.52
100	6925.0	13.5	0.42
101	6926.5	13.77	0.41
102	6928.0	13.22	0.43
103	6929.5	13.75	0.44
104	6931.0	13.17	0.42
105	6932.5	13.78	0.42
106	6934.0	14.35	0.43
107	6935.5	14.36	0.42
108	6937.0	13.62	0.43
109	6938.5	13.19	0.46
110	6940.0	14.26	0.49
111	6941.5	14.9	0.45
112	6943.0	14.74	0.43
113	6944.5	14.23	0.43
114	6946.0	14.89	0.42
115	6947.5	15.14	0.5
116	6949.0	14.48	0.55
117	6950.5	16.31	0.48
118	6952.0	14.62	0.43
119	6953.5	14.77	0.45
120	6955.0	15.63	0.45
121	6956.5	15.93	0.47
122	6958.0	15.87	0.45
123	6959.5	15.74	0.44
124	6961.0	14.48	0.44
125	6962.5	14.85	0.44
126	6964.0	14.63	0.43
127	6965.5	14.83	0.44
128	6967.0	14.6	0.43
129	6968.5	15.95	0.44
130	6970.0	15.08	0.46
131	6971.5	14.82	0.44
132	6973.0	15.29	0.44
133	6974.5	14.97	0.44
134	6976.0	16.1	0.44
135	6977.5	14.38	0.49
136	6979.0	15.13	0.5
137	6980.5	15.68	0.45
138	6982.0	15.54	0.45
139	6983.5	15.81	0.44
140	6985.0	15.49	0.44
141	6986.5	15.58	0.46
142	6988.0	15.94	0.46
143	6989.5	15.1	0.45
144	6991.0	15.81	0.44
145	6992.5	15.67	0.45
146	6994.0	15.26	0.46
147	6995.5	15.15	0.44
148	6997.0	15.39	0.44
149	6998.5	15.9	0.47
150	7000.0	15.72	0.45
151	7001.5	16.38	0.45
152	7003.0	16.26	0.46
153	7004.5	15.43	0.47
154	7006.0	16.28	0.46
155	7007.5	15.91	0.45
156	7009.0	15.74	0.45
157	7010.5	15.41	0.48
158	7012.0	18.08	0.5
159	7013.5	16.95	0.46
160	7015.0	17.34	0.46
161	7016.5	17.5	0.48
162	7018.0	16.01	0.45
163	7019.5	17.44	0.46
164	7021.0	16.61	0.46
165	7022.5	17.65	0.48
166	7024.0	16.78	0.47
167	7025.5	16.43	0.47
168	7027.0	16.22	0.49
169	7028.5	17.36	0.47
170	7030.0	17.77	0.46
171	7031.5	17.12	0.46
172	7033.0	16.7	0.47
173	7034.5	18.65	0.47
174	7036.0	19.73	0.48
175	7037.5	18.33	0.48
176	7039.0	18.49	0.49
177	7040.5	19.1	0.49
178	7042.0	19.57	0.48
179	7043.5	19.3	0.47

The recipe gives 1.5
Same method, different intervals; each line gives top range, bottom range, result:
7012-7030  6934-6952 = 1.20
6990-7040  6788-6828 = 1.69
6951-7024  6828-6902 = 1.48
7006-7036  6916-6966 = 1.23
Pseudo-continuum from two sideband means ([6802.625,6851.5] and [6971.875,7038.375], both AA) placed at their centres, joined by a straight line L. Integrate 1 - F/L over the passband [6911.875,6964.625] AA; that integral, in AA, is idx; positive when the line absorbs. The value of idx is 0.8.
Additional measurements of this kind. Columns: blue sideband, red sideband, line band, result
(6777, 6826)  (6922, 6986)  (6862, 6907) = 5.49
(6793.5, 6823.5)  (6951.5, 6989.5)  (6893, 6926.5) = 3.30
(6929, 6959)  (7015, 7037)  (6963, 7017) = 1.46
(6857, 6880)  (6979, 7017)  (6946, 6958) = -0.94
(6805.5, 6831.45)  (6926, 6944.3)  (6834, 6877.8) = 2.97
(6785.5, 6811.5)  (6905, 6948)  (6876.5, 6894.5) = 1.41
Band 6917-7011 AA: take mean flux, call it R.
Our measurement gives 14.8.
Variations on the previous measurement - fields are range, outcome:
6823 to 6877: 10.8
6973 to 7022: 15.9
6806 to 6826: 10.5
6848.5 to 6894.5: 11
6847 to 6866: 10.8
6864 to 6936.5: 12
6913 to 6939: 13.1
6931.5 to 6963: 14.8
